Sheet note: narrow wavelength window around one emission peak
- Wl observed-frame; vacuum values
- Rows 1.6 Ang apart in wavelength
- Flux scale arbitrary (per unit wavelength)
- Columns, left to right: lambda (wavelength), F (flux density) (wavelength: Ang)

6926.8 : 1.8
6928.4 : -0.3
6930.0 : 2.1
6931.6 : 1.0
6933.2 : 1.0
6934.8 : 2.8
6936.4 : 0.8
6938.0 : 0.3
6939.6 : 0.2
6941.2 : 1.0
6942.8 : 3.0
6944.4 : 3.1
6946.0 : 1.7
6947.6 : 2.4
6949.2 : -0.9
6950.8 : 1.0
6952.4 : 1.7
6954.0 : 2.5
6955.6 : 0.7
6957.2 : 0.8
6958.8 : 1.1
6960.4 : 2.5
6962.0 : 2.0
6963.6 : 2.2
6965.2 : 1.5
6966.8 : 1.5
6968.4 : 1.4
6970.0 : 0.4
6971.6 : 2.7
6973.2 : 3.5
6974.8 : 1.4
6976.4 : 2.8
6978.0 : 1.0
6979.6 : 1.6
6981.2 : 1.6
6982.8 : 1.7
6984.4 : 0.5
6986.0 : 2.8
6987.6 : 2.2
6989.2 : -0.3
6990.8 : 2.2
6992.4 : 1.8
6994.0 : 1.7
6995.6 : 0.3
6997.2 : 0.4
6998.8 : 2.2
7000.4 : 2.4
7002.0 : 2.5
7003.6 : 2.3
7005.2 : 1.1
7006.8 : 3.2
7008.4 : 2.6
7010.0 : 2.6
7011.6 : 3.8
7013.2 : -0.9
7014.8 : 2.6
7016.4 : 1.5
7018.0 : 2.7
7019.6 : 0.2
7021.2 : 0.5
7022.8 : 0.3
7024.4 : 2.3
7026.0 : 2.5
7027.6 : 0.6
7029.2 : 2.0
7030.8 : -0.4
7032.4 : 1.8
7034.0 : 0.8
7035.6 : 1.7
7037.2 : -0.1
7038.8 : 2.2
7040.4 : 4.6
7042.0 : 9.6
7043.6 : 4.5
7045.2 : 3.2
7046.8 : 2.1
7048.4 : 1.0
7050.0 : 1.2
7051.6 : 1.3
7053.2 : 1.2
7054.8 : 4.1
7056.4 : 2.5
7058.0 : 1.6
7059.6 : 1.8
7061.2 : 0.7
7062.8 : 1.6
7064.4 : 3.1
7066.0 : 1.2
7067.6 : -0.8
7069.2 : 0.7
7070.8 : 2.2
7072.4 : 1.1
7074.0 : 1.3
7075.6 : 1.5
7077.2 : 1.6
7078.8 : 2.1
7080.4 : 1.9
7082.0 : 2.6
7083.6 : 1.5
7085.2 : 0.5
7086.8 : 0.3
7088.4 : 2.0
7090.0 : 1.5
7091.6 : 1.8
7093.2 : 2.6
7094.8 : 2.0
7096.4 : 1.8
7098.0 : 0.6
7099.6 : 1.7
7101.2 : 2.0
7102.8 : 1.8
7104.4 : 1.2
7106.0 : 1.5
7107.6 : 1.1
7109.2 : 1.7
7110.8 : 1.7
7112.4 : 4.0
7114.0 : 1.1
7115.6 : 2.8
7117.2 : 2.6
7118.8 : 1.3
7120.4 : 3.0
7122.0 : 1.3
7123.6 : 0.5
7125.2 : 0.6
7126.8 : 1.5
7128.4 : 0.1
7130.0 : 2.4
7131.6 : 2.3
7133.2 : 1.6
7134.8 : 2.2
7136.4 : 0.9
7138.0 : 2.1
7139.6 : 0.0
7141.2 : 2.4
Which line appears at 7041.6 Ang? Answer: H-gamma 4340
